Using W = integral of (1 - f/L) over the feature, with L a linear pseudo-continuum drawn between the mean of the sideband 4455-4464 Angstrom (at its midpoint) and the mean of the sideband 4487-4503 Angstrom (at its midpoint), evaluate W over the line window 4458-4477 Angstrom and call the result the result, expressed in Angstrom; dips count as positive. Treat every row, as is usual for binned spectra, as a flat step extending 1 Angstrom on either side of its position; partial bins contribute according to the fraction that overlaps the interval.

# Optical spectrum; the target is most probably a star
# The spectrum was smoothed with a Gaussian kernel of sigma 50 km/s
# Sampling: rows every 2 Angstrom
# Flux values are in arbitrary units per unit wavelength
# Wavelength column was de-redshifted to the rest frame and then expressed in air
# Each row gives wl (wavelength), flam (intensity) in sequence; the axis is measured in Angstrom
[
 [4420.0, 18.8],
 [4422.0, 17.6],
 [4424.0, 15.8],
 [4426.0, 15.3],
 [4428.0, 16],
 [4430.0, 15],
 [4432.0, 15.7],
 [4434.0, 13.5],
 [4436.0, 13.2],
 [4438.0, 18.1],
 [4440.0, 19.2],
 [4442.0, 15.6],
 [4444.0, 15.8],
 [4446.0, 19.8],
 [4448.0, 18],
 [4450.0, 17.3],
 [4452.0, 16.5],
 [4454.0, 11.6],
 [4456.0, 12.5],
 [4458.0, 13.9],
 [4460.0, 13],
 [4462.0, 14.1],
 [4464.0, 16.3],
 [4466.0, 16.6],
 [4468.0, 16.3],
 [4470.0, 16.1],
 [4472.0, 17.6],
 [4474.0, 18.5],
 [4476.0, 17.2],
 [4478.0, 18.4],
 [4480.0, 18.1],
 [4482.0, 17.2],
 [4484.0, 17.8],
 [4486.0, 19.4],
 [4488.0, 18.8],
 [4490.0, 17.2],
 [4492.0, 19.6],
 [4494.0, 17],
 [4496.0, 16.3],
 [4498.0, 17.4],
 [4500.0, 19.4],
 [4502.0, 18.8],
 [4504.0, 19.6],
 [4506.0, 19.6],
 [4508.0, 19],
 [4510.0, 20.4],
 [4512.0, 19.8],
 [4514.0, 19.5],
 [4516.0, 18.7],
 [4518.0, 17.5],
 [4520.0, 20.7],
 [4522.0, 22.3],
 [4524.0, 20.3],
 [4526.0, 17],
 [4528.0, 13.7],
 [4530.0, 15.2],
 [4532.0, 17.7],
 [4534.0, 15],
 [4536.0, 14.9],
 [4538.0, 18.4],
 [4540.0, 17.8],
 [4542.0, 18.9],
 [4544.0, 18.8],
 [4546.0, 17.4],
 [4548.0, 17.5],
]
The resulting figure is -1.75 Angstrom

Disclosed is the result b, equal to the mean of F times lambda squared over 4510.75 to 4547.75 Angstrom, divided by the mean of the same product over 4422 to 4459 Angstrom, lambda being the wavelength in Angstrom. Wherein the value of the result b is 1.2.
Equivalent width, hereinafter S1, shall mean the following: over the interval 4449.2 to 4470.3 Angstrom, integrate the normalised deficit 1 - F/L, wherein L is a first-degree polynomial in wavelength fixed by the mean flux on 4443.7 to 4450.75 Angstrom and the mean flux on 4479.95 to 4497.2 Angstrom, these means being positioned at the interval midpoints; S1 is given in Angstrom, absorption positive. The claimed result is 3.6 Angstrom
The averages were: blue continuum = 17.9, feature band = 14.9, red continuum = 17.9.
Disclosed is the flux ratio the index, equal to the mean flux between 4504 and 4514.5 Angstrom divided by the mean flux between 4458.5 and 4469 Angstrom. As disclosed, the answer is 1.29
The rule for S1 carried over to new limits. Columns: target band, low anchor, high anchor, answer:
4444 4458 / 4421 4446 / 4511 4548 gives 0.5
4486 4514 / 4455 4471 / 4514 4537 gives -3.8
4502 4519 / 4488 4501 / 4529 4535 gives -2.2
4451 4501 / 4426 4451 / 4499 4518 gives 3.7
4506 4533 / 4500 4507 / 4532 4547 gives -0.2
